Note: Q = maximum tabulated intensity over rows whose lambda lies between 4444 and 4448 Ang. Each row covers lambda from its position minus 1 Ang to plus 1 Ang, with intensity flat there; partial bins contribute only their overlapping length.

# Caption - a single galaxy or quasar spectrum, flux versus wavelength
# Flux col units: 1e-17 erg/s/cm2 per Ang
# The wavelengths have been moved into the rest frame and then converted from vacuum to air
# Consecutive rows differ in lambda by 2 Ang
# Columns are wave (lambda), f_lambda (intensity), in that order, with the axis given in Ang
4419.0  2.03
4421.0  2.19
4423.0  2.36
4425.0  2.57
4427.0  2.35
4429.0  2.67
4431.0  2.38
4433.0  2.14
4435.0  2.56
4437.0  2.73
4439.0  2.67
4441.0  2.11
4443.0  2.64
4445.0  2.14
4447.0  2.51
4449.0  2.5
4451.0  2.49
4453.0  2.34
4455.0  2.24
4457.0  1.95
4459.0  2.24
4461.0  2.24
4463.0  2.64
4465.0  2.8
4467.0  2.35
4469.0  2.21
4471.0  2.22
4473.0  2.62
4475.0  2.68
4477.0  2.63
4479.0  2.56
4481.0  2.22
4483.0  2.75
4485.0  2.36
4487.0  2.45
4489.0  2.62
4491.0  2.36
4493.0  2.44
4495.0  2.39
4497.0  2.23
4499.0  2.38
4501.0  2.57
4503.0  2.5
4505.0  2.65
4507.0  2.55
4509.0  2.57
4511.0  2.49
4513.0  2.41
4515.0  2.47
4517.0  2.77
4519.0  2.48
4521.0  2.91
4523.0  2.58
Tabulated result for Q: 2.51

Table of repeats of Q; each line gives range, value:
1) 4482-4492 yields 2.75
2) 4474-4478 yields 2.68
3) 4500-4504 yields 2.57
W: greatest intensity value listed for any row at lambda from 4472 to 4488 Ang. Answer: 2.75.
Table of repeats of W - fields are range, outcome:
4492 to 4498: 2.44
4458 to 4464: 2.64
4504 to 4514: 2.65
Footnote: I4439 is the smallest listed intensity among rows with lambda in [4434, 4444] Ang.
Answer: 2.11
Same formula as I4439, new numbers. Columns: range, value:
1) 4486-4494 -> 2.36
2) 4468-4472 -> 2.21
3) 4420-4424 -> 2.19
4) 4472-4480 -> 2.56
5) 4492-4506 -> 2.23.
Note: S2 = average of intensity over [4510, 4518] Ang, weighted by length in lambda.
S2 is 2.54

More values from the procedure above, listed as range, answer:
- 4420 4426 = 2.37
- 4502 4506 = 2.58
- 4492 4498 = 2.35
